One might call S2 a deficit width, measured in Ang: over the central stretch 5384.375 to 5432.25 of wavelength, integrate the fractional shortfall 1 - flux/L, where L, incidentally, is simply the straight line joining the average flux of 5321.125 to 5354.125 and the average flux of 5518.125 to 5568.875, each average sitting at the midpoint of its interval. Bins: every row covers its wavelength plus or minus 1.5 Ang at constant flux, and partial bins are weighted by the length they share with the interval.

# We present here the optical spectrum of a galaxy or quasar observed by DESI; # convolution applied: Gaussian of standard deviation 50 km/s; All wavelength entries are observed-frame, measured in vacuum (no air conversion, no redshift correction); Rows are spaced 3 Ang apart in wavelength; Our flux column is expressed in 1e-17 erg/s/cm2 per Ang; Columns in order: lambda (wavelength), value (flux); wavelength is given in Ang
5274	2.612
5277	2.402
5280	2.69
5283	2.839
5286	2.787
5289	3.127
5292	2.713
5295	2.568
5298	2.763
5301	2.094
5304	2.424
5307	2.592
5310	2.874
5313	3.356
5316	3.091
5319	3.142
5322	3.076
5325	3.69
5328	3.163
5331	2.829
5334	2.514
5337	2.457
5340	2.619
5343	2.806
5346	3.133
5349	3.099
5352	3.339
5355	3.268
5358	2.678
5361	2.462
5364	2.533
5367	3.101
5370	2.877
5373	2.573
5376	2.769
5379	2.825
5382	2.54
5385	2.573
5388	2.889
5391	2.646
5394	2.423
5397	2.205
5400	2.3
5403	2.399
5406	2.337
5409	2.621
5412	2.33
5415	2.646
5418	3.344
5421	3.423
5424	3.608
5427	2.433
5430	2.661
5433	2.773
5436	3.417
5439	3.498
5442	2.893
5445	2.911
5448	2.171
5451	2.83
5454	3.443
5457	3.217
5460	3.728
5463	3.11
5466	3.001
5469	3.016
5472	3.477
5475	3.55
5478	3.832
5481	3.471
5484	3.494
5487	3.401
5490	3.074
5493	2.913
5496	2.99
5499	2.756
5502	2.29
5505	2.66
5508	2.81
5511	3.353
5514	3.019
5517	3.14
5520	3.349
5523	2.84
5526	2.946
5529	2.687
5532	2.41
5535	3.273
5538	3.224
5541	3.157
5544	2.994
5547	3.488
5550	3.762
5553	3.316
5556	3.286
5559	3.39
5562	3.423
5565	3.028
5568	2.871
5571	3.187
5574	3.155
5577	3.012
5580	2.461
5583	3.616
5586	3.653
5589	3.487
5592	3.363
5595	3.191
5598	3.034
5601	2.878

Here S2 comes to 5.6 Ang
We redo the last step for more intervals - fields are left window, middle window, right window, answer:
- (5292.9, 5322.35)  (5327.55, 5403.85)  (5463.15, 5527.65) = 4.1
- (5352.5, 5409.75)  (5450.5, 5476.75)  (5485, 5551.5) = -3.7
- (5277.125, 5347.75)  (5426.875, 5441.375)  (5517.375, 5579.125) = -0.1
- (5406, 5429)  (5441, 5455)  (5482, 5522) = 0.5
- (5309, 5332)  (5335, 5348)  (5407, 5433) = 1.4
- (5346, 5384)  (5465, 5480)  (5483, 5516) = -2.3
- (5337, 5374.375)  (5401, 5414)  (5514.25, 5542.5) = 2.1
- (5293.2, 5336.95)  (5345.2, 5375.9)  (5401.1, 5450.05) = -0.5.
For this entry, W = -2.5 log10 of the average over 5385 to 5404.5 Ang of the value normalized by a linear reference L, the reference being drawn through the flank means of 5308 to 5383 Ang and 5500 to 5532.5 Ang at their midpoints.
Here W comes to 0.17 mag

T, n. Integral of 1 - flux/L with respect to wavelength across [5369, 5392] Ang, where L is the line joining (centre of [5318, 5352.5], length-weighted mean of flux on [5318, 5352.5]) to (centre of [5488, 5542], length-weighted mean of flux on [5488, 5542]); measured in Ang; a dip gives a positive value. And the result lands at 2.0 Ang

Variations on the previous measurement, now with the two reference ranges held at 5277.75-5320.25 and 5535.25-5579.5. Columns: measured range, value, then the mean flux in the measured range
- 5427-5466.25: 0.05 Ang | 3.03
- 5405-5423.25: 0.91 Ang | 2.83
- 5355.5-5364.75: 0.79 Ang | 2.64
